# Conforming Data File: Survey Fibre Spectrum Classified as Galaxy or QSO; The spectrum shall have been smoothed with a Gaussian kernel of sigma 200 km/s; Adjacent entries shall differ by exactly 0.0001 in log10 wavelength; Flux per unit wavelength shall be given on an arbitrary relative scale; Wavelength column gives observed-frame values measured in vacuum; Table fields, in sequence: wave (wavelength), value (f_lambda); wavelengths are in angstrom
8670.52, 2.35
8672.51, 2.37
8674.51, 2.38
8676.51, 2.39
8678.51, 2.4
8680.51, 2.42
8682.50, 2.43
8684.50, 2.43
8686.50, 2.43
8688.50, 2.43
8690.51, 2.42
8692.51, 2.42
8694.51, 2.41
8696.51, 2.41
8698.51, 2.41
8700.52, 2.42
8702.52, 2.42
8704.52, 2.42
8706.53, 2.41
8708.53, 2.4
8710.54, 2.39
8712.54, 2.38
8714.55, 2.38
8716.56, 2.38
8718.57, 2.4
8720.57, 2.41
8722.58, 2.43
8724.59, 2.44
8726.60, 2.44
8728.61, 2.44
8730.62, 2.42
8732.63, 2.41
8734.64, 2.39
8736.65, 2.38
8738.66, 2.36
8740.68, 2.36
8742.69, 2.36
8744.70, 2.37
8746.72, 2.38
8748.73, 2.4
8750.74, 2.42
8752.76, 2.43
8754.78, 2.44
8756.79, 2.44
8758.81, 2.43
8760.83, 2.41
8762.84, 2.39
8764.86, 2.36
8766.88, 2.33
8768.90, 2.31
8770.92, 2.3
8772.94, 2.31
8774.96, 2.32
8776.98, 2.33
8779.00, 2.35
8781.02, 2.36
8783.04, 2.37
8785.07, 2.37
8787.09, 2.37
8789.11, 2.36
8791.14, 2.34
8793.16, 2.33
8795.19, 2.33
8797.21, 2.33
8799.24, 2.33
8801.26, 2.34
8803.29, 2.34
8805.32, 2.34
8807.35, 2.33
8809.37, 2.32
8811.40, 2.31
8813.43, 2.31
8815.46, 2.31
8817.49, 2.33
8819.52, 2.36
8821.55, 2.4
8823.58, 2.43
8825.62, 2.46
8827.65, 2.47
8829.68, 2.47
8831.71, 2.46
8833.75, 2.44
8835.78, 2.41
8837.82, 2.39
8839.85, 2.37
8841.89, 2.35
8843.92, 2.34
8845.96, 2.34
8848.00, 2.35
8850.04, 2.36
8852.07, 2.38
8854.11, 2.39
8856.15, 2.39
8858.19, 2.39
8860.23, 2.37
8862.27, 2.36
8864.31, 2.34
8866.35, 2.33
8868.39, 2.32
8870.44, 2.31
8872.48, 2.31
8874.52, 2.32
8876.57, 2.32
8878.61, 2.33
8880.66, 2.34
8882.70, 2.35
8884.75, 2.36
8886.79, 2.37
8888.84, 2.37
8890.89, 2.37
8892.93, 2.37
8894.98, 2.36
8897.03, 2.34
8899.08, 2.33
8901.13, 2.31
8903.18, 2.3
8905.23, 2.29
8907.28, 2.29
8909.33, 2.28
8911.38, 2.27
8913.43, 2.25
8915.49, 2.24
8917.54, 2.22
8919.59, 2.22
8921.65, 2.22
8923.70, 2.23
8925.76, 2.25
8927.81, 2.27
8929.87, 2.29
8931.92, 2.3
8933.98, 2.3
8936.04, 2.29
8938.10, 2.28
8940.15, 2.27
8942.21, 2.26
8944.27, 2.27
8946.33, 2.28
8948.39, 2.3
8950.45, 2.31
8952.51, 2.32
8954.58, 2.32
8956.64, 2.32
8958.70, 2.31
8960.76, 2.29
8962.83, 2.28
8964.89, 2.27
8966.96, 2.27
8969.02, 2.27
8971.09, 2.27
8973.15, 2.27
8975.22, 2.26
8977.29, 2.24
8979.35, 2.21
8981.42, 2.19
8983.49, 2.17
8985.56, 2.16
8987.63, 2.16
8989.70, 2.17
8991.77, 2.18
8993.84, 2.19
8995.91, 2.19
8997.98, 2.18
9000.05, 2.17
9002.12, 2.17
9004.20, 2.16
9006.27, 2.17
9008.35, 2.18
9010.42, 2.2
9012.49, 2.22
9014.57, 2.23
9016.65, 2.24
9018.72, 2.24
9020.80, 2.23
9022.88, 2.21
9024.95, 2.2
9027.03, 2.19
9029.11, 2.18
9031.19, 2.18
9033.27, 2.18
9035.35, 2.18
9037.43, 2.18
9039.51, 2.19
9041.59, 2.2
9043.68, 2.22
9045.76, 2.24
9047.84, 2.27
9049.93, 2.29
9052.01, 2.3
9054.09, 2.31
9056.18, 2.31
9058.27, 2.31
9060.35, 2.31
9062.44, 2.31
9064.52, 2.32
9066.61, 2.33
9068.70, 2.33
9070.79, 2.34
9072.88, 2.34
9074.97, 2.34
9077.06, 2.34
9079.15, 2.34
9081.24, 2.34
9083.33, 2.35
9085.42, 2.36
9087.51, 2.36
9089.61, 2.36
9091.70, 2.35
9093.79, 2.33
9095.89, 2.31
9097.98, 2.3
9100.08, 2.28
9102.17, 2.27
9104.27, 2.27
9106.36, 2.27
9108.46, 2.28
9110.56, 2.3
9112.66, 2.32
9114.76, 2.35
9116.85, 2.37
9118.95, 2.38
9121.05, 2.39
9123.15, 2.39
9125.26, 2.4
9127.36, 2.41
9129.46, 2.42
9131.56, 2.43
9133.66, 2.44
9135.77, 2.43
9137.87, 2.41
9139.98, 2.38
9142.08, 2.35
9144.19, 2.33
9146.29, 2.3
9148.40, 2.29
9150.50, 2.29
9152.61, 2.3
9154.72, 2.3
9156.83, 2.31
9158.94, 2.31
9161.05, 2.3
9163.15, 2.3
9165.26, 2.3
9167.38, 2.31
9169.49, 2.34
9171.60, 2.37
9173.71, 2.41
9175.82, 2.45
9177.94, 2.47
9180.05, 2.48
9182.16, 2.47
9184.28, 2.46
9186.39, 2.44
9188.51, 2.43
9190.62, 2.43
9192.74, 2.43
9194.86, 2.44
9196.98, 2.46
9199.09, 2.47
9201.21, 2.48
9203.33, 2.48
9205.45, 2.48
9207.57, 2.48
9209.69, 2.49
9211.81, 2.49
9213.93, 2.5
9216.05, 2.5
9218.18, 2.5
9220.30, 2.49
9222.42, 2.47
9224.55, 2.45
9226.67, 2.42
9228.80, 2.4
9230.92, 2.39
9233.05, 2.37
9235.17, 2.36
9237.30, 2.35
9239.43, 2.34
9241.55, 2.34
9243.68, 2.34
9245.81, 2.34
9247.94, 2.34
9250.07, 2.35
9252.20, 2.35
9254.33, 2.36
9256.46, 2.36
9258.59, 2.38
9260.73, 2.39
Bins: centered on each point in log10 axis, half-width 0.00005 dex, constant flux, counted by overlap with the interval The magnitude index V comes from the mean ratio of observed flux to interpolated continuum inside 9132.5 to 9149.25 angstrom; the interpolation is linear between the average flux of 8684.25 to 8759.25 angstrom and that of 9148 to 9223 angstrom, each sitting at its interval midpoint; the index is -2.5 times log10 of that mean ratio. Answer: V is 0.02 mag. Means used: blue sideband 2.41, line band 2.37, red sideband 2.42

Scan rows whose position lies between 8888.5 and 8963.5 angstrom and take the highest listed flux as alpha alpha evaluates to 2.37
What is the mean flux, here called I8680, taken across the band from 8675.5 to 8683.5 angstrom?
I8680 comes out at 2.41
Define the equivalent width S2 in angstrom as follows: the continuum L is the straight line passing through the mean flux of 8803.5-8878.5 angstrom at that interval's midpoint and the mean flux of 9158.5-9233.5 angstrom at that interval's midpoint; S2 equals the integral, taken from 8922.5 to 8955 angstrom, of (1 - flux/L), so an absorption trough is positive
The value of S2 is 1.4 angstrom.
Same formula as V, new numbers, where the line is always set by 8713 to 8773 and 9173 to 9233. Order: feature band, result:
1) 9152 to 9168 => 0.07 mag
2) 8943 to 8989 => 0.08 mag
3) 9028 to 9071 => 0.08 mag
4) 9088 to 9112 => 0.06 mag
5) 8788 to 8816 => 0.03 mag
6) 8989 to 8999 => 0.12 mag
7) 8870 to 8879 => 0.04 mag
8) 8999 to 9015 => 0.11 mag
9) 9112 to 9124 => 0.03 mag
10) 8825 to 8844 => -0.01 mag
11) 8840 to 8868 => 0.02 mag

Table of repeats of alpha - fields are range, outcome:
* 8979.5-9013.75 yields 2.22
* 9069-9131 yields 2.42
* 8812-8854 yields 2.47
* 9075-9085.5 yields 2.36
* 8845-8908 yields 2.39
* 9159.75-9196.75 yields 2.48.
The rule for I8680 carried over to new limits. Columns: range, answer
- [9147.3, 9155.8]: 2.29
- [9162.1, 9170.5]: 2.31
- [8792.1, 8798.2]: 2.33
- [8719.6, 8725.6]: 2.43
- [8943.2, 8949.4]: 2.28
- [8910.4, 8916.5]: 2.25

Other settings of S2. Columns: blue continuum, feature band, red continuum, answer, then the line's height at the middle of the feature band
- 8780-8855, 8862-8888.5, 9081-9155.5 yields 0.31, 2.36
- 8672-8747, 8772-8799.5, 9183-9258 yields 0.72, 2.41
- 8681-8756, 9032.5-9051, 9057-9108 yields 0.91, 2.33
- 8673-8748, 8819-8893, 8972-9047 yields -2.20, 2.3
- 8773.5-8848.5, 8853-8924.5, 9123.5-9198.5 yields 1.47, 2.37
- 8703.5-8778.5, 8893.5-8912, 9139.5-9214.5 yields 0.63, 2.39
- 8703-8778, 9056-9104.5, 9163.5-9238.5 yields 1.92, 2.42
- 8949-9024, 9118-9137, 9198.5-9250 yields -0.52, 2.35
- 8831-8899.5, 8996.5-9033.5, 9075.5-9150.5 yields 2.45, 2.35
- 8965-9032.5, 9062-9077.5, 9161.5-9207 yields -0.29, 2.29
